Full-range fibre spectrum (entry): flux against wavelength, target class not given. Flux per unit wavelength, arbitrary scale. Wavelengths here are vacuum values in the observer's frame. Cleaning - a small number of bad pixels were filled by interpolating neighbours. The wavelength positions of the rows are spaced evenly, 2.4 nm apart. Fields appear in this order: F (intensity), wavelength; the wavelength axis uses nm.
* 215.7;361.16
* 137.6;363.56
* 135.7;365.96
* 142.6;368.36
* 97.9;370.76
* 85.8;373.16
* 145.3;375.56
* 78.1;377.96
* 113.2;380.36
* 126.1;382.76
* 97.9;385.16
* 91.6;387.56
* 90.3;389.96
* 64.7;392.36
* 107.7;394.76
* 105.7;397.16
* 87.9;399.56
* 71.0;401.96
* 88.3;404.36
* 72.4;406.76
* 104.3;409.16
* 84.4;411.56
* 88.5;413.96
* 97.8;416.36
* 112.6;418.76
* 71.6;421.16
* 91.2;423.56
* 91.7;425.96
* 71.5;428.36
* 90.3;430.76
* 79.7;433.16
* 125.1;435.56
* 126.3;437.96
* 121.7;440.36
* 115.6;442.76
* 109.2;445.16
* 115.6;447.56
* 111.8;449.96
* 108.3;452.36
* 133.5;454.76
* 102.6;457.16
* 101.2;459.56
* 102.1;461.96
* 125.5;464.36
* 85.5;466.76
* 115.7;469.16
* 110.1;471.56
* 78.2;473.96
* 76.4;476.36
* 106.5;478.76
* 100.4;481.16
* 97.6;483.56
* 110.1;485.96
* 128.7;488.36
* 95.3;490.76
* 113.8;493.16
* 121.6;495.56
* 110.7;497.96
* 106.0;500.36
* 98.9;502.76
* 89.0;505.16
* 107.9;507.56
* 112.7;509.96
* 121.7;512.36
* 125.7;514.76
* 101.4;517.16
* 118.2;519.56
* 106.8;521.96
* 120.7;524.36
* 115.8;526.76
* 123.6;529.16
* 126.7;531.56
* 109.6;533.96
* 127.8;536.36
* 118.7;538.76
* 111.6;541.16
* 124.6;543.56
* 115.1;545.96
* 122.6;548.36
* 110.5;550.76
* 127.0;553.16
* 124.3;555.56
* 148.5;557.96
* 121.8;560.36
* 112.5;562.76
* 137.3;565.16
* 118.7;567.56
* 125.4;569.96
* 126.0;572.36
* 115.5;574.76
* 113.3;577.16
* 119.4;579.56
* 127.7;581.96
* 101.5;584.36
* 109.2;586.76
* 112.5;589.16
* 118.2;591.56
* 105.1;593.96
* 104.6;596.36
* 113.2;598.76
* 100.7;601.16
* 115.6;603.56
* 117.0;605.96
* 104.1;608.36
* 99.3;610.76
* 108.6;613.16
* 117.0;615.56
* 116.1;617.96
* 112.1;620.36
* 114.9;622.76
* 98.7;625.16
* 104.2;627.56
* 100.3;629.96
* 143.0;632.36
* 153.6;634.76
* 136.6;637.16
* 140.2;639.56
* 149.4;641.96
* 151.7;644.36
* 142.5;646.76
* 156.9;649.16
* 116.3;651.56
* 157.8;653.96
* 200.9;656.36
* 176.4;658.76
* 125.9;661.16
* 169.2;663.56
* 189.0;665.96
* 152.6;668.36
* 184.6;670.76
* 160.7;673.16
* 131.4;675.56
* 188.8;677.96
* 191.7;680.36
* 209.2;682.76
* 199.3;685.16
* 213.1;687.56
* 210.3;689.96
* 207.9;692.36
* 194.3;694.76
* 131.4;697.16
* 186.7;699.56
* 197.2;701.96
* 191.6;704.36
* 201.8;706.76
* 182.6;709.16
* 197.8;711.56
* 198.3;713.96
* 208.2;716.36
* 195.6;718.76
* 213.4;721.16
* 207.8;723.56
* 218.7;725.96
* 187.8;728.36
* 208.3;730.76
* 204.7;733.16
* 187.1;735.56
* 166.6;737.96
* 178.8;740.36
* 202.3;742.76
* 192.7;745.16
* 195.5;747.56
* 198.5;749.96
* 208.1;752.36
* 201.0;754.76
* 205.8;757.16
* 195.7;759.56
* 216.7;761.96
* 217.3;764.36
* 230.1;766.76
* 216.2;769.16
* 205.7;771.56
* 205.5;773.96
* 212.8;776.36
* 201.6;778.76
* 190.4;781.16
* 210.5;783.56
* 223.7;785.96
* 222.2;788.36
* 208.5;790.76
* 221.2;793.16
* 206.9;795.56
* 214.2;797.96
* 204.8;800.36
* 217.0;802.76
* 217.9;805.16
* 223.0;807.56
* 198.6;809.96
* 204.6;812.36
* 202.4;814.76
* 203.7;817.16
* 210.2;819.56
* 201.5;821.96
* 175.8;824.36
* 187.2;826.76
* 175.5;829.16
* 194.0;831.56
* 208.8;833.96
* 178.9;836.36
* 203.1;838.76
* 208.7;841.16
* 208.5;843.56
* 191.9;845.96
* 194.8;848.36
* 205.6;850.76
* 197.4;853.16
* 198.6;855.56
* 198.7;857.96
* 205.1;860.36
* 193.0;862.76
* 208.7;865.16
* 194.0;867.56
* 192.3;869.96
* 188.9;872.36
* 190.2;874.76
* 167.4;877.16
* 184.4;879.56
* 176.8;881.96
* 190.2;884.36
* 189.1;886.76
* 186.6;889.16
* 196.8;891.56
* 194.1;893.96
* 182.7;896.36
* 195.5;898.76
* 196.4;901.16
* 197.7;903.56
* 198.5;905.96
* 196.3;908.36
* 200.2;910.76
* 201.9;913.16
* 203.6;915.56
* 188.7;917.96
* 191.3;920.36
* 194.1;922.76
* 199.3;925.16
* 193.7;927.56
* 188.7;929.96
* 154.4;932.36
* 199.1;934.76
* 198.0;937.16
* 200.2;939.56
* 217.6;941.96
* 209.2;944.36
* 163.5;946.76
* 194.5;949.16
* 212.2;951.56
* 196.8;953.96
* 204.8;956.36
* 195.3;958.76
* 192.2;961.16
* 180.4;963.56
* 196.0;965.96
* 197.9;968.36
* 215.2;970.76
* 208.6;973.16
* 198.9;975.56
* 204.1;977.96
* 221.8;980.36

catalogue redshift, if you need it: 0.699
